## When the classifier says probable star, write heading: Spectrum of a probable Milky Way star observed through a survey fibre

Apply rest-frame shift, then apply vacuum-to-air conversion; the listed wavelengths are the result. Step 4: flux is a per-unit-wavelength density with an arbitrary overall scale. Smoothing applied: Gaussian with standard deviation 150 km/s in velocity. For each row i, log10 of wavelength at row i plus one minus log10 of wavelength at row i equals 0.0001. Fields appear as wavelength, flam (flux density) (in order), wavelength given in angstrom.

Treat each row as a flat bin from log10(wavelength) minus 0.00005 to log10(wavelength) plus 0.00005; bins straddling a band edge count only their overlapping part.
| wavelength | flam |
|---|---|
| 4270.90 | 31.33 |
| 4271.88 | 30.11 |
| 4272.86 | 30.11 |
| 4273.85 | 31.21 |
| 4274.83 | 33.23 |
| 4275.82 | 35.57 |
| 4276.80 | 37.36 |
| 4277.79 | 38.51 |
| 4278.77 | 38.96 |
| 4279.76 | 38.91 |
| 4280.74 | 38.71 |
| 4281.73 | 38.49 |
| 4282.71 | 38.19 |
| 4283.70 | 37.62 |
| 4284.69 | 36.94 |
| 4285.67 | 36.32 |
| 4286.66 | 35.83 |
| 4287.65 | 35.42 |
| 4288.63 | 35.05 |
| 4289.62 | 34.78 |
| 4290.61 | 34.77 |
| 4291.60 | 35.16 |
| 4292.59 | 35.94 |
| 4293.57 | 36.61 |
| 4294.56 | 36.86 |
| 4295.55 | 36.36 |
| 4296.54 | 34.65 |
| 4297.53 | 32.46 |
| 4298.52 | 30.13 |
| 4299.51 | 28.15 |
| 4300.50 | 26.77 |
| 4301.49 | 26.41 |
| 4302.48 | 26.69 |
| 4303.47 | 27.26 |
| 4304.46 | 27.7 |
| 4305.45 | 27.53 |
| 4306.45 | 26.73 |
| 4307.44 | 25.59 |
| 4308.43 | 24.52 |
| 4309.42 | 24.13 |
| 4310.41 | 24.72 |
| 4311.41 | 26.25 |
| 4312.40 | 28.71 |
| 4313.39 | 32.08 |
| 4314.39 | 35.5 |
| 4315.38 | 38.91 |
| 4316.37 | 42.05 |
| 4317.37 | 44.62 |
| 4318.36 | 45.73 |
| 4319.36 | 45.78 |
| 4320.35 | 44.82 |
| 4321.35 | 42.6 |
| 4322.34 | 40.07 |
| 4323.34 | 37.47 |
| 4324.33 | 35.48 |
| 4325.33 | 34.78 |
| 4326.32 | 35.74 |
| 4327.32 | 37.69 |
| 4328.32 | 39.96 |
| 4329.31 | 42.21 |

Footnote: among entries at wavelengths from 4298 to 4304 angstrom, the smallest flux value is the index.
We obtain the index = 26.41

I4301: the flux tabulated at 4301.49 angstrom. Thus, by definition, 26.41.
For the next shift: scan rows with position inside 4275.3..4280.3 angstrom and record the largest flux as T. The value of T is 38.96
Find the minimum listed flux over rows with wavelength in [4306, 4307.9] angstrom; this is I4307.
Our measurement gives 25.59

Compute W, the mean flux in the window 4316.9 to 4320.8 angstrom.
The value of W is 45.3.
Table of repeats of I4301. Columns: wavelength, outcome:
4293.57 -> 36.61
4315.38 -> 38.91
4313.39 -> 32.08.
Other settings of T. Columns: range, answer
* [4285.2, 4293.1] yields 36.32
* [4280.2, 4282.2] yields 38.71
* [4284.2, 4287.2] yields 36.94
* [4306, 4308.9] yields 26.73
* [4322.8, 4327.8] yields 37.69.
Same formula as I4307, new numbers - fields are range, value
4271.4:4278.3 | 30.11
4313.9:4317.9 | 35.5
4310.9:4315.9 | 26.25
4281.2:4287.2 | 35.83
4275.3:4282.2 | 35.57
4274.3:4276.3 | 33.23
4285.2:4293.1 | 34.77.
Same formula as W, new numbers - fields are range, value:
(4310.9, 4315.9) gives 32.3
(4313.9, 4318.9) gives 41.4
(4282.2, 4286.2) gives 37.3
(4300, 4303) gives 26.6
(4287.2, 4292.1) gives 35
